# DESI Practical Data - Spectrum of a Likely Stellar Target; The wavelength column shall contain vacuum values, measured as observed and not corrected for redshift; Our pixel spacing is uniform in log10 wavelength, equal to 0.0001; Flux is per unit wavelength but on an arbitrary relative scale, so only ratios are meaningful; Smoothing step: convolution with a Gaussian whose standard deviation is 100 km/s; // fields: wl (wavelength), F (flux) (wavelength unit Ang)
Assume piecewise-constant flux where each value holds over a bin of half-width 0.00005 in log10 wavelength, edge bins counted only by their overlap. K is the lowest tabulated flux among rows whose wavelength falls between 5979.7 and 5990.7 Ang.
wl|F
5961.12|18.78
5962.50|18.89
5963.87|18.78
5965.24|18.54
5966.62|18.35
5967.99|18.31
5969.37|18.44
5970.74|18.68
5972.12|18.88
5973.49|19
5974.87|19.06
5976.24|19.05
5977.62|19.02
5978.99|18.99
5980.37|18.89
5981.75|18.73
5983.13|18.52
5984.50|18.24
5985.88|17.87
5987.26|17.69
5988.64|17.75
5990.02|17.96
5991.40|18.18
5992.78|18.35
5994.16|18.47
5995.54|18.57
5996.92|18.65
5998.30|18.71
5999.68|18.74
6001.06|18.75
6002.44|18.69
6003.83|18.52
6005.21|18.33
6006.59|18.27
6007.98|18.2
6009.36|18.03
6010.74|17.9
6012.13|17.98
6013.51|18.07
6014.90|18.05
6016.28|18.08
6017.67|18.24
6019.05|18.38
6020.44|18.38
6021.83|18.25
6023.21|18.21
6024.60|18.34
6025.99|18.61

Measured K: 17.69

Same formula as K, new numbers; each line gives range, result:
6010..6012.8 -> 17.9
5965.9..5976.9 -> 18.31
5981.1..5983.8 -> 18.52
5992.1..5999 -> 18.35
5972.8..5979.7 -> 18.99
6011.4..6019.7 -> 17.98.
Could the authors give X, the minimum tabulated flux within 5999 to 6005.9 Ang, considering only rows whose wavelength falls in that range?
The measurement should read 18.33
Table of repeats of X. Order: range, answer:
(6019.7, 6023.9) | 18.21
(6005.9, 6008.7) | 18.2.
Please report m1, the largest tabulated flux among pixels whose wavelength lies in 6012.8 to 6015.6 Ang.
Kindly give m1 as 18.07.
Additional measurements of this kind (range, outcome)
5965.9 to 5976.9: 19.06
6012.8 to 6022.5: 18.38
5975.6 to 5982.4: 19.05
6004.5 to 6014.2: 18.33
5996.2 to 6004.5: 18.75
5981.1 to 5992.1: 18.73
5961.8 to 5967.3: 18.89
